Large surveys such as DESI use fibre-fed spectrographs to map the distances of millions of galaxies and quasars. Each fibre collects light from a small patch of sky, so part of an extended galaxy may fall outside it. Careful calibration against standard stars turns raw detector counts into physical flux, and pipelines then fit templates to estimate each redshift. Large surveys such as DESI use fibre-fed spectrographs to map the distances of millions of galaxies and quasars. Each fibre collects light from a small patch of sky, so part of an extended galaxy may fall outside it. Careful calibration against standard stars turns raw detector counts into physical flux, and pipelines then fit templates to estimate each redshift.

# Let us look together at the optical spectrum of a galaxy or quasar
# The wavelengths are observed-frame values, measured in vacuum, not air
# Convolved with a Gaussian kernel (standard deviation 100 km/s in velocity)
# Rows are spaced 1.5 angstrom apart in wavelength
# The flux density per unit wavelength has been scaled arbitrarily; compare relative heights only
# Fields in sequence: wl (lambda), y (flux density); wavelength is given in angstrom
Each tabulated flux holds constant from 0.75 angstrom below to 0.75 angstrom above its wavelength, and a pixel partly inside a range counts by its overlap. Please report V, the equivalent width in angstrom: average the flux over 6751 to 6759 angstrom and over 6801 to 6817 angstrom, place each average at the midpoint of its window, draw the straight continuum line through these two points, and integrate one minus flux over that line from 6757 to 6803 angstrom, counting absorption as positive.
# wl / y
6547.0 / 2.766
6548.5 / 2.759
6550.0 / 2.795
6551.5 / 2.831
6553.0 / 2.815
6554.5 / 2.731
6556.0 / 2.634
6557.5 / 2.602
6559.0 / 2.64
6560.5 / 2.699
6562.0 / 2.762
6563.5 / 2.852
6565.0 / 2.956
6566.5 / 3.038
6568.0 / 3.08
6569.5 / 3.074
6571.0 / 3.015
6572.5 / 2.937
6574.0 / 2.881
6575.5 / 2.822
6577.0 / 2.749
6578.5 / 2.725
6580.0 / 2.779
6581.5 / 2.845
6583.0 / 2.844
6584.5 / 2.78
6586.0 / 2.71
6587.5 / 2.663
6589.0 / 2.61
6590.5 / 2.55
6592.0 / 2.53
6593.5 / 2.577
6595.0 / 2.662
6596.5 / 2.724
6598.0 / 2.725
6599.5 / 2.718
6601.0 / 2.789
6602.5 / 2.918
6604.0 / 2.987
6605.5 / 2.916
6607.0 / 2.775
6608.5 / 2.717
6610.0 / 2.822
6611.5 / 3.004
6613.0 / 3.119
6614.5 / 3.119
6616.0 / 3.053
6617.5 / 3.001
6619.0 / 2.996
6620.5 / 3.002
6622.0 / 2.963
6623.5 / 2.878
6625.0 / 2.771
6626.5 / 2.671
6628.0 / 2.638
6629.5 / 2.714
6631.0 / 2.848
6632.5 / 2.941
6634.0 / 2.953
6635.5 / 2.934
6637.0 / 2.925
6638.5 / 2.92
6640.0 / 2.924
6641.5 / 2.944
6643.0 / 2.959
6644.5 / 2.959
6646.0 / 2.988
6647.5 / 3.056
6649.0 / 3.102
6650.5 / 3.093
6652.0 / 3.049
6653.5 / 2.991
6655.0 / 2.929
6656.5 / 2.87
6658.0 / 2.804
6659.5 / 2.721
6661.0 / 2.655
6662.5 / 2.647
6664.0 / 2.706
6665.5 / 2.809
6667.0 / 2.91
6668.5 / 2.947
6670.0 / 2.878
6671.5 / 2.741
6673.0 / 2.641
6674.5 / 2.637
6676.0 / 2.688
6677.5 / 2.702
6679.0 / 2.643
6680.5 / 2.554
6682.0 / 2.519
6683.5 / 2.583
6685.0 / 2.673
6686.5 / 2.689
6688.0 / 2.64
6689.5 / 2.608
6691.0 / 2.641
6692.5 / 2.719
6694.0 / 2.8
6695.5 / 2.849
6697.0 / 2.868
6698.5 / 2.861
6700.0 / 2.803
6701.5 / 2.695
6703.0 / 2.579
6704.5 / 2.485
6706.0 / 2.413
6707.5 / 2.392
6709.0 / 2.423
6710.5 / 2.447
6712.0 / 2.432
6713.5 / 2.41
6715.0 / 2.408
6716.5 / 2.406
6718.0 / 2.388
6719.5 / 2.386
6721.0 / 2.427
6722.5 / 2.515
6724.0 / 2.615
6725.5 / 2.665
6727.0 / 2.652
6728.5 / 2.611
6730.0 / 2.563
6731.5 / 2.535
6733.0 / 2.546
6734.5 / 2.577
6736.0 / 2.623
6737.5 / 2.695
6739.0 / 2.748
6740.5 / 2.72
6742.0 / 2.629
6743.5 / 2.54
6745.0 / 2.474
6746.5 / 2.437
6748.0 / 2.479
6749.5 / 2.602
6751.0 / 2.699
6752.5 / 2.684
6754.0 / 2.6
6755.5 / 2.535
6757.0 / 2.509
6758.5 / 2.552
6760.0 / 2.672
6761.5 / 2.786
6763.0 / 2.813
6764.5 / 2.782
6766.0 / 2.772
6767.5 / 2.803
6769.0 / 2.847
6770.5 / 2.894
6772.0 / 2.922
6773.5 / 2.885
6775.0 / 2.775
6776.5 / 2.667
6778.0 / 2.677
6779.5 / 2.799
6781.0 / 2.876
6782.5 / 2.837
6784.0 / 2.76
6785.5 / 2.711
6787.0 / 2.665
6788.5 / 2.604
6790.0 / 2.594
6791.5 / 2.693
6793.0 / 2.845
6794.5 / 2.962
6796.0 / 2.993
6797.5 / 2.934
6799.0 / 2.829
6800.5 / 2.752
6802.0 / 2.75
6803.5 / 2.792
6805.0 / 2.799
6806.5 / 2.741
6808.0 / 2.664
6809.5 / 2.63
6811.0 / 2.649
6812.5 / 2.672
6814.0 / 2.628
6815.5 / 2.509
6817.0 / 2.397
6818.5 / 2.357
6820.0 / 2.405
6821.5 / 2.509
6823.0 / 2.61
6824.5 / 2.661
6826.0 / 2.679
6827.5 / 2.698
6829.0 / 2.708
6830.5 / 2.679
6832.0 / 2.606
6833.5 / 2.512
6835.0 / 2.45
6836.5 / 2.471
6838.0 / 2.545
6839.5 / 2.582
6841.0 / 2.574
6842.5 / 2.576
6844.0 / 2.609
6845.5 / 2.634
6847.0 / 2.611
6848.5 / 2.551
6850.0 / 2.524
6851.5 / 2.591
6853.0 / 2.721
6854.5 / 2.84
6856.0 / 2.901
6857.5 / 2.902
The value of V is -2.6 angstrom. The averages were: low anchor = 2.59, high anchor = 2.67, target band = 2.78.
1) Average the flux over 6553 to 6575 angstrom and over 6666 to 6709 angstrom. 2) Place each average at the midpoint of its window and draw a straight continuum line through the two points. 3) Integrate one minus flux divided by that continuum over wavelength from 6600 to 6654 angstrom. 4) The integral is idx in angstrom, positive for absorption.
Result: -3.2 angstrom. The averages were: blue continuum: 2.85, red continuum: 2.68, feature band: 2.93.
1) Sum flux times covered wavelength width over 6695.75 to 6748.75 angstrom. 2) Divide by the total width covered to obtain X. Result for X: 2.56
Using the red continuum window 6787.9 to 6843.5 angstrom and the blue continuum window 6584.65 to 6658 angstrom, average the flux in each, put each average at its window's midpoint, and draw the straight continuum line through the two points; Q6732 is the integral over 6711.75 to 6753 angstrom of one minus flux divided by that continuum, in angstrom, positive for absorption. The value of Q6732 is 2.86 angstrom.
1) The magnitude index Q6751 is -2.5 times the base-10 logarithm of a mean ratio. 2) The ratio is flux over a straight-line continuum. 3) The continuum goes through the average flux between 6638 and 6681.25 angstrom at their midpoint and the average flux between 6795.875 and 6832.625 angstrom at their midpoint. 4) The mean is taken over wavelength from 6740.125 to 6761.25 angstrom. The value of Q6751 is 0.06 mag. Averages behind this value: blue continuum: 2.84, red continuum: 2.66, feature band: 2.58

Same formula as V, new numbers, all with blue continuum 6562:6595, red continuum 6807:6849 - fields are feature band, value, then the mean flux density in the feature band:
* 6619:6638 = -0.7 angstrom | 2.86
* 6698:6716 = 1.1 angstrom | 2.52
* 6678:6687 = 0.3 angstrom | 2.61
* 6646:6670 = -1.4 angstrom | 2.89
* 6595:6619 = -0.9 angstrom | 2.89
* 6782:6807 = -1.6 angstrom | 2.78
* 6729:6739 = 0.2 angstrom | 2.6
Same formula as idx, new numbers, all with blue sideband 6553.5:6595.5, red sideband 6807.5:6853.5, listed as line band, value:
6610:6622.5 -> -1.25 angstrom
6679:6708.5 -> 0.40 angstrom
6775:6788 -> -0.65 angstrom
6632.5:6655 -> -2.13 angstrom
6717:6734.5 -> 0.82 angstrom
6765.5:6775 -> -0.81 angstrom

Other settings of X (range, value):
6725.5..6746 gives 2.61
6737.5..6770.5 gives 2.66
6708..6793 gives 2.63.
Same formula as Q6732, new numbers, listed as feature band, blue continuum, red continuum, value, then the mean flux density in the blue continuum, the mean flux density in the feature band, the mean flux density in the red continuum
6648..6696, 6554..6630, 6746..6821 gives 0.13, 2.82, 2.76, 2.71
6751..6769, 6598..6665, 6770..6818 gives 0.56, 2.9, 2.69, 2.74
